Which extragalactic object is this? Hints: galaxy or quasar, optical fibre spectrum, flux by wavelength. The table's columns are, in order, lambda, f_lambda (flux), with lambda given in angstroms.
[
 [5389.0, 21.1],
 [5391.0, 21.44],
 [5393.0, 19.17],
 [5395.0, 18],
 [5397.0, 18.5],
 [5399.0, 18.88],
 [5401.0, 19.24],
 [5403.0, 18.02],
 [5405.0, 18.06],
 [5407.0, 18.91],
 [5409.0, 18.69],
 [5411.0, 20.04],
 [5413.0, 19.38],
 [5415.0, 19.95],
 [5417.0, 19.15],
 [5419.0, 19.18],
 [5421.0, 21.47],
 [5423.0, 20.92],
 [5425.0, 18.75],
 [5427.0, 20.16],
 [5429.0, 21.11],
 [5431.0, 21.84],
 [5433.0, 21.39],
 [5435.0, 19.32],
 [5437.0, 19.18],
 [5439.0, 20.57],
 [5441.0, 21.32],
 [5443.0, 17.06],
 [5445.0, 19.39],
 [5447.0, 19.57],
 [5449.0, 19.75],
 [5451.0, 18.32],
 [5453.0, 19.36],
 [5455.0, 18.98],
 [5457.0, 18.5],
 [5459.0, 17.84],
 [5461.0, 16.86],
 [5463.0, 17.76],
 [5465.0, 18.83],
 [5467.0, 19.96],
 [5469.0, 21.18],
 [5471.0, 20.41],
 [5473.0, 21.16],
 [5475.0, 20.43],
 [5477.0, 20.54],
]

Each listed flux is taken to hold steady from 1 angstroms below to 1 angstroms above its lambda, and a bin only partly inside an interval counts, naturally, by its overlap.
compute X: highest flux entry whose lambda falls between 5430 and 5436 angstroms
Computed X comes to 21.84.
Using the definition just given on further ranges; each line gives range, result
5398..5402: 19.24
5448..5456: 19.75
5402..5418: 20.04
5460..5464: 17.76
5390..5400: 21.44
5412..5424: 21.47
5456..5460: 18.5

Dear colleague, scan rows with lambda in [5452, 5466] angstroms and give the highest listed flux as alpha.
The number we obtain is 19.36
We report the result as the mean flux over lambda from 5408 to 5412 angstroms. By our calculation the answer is 19.4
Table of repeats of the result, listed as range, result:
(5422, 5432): 20.6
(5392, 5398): 18.6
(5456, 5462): 17.7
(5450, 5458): 18.8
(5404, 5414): 19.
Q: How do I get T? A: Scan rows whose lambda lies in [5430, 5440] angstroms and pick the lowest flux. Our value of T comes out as 19.18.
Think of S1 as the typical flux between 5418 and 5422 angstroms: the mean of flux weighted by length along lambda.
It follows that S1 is 20.3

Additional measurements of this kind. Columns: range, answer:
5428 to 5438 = 20.6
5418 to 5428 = 20.1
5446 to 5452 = 19.2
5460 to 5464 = 17.3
